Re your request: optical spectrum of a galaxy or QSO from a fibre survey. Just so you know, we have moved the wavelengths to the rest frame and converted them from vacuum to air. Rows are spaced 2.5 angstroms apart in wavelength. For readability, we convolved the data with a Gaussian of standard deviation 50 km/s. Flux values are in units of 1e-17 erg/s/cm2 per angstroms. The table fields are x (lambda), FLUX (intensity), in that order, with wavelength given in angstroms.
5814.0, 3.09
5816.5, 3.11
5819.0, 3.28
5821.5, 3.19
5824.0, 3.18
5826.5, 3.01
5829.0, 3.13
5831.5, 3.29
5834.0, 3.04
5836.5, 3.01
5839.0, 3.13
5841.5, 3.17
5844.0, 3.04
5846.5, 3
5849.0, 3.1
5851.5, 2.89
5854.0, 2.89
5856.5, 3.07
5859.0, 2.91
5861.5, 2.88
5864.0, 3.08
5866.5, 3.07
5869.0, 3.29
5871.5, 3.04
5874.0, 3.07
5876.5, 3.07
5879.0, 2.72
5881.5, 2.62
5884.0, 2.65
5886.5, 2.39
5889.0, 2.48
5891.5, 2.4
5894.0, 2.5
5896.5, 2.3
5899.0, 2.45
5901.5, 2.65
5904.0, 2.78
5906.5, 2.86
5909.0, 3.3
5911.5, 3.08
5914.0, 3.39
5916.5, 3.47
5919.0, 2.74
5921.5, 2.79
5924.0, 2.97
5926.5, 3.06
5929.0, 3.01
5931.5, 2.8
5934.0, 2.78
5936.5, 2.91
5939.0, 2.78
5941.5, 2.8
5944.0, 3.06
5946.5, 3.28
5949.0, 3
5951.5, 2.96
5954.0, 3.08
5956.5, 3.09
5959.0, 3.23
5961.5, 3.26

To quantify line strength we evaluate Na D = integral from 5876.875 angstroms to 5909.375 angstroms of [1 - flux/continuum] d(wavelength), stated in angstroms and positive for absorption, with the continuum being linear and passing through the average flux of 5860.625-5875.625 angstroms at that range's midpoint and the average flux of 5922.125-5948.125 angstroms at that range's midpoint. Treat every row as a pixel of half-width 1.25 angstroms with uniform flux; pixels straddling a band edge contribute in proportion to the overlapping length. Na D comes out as 4.4 angstroms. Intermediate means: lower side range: 3.08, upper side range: 2.94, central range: 2.62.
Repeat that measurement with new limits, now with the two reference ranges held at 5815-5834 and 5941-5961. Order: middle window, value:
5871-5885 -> 1.2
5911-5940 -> 1.1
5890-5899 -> 2.0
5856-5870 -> 0.4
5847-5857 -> 0.5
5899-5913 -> 0.9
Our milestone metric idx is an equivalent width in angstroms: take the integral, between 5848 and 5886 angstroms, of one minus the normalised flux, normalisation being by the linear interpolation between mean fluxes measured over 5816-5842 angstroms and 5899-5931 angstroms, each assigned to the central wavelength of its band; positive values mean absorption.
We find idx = 1.6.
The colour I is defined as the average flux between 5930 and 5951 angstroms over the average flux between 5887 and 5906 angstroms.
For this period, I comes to 1.2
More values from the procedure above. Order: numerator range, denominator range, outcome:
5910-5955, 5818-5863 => 0.98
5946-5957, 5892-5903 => 1.24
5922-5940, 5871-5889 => 1.05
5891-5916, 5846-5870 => 0.93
